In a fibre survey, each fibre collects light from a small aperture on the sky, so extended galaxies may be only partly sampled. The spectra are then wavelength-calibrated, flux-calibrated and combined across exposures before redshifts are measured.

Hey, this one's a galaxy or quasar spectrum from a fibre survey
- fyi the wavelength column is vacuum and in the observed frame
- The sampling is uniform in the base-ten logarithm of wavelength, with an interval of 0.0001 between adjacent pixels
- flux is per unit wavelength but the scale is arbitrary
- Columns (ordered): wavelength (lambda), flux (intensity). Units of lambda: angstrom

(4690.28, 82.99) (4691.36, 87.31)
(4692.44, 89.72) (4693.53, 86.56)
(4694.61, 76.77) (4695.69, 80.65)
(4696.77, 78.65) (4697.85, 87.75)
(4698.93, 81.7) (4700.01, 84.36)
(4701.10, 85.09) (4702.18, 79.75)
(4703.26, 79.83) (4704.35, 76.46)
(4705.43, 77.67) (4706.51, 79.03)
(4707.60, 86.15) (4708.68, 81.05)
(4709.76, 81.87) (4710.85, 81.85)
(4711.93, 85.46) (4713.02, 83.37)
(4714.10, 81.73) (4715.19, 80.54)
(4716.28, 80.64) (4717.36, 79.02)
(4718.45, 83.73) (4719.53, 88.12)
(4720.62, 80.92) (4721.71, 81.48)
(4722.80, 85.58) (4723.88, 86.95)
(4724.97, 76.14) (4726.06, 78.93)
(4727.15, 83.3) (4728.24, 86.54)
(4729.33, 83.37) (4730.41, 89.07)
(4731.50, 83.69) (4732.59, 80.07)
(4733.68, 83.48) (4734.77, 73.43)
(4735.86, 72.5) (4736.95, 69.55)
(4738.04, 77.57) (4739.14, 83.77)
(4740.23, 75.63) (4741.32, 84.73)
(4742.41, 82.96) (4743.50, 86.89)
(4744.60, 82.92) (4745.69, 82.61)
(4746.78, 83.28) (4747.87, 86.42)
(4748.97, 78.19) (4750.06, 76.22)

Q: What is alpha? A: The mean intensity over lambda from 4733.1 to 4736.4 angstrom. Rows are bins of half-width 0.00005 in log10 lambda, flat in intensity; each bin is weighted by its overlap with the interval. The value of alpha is 76.5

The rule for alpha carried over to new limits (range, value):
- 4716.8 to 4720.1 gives 83.7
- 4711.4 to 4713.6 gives 84.4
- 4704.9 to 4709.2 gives 81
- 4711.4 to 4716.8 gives 82.2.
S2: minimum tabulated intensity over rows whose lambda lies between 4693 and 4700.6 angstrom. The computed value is 76.77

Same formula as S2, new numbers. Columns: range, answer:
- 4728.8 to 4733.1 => 80.07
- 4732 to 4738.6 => 69.55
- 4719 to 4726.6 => 76.14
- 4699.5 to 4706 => 76.46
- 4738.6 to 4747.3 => 75.63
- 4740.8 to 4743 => 82.96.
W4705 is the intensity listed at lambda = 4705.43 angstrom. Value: 77.67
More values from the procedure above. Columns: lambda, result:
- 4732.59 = 80.07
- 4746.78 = 83.28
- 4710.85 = 81.85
